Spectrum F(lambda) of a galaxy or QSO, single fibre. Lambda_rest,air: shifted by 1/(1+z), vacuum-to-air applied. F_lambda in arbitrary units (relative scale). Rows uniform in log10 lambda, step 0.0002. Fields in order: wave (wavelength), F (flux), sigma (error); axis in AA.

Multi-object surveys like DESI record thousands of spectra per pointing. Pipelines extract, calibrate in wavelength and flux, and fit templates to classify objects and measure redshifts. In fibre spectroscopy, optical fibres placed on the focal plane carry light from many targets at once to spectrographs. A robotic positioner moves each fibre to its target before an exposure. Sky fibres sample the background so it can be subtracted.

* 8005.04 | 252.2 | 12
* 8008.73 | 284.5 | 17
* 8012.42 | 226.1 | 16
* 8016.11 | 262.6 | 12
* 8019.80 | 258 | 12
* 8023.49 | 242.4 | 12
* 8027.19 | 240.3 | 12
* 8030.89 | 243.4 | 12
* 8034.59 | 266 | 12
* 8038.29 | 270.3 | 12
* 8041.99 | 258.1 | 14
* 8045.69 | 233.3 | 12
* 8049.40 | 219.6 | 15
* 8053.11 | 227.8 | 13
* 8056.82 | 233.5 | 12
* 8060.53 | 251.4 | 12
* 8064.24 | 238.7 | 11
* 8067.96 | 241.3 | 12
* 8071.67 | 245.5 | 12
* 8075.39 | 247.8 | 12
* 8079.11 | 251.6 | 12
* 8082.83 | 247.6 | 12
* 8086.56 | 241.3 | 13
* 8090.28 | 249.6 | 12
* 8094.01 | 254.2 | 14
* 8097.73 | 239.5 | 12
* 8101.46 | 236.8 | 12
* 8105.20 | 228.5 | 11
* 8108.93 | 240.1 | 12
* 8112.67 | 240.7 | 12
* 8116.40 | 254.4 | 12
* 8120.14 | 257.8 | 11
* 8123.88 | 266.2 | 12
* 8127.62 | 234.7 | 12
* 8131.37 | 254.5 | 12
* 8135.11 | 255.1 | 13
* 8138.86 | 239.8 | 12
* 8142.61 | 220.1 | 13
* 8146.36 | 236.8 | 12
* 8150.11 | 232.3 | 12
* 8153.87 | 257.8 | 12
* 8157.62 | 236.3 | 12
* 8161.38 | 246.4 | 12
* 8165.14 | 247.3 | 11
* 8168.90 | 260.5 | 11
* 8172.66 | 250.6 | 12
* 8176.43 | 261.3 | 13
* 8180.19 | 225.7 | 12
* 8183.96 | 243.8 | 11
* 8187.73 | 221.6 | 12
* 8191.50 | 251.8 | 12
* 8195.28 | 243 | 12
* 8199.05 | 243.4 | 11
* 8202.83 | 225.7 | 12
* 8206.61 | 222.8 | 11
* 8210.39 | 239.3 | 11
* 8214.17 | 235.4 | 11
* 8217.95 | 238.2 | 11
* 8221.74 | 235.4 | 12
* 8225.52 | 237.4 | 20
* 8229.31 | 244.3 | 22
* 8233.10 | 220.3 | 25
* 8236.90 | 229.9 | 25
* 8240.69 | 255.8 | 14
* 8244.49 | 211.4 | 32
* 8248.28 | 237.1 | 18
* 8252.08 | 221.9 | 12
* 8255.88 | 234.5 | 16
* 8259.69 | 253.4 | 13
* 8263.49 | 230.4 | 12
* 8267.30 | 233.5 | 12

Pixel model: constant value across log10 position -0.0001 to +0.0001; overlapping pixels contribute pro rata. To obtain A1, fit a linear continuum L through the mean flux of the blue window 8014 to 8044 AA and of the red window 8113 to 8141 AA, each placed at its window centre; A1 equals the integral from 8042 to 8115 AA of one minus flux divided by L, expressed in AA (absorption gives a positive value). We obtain 3.4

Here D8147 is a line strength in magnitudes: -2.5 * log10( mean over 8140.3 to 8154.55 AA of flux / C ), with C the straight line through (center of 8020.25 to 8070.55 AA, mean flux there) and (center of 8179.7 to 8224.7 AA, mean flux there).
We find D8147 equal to 0.02 mag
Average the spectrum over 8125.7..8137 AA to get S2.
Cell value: 248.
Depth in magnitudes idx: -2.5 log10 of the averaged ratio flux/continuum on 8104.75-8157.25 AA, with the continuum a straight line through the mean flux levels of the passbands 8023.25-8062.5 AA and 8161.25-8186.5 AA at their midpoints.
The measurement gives 0.01 mag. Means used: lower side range 244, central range 244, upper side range 247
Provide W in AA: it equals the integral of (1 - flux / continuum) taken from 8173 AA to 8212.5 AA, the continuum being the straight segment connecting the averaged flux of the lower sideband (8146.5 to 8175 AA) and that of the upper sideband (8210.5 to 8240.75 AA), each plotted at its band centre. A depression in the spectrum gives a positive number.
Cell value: 0.5 AA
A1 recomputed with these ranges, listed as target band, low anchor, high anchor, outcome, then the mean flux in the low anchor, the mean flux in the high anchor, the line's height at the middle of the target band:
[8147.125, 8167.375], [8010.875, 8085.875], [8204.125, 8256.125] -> -0.5 AA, 245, 233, 238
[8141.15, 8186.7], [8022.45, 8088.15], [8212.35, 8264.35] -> -0.8 AA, 244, 235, 239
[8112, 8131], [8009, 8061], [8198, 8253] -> -0.9 AA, 246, 233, 240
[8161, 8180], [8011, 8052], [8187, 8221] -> -1.0 AA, 247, 236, 238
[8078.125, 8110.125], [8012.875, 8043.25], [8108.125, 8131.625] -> 1.0 AA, 254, 250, 251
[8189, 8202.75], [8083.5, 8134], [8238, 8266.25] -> -0.2 AA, 246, 235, 239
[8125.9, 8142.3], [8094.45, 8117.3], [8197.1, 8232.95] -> -0.3 AA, 240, 235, 239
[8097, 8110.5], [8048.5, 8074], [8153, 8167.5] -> 0.3 AA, 238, 247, 242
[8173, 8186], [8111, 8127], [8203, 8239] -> -0.1 AA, 254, 233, 242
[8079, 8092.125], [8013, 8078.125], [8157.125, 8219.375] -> -0.1 AA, 246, 241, 244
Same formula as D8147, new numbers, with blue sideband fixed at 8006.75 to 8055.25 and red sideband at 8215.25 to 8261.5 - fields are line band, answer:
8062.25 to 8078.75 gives 0.01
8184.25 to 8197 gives -0.01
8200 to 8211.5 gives 0.03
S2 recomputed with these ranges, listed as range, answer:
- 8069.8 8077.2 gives 247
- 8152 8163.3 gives 247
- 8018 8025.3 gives 250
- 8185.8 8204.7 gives 237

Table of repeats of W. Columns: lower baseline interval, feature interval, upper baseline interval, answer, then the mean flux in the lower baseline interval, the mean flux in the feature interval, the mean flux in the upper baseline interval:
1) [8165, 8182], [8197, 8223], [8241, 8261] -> 0.8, 249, 234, 233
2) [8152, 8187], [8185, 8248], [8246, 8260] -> 1.3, 247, 235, 234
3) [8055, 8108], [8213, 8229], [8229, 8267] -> -0.2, 243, 237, 233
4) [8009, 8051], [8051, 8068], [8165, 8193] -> 0.7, 249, 238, 245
